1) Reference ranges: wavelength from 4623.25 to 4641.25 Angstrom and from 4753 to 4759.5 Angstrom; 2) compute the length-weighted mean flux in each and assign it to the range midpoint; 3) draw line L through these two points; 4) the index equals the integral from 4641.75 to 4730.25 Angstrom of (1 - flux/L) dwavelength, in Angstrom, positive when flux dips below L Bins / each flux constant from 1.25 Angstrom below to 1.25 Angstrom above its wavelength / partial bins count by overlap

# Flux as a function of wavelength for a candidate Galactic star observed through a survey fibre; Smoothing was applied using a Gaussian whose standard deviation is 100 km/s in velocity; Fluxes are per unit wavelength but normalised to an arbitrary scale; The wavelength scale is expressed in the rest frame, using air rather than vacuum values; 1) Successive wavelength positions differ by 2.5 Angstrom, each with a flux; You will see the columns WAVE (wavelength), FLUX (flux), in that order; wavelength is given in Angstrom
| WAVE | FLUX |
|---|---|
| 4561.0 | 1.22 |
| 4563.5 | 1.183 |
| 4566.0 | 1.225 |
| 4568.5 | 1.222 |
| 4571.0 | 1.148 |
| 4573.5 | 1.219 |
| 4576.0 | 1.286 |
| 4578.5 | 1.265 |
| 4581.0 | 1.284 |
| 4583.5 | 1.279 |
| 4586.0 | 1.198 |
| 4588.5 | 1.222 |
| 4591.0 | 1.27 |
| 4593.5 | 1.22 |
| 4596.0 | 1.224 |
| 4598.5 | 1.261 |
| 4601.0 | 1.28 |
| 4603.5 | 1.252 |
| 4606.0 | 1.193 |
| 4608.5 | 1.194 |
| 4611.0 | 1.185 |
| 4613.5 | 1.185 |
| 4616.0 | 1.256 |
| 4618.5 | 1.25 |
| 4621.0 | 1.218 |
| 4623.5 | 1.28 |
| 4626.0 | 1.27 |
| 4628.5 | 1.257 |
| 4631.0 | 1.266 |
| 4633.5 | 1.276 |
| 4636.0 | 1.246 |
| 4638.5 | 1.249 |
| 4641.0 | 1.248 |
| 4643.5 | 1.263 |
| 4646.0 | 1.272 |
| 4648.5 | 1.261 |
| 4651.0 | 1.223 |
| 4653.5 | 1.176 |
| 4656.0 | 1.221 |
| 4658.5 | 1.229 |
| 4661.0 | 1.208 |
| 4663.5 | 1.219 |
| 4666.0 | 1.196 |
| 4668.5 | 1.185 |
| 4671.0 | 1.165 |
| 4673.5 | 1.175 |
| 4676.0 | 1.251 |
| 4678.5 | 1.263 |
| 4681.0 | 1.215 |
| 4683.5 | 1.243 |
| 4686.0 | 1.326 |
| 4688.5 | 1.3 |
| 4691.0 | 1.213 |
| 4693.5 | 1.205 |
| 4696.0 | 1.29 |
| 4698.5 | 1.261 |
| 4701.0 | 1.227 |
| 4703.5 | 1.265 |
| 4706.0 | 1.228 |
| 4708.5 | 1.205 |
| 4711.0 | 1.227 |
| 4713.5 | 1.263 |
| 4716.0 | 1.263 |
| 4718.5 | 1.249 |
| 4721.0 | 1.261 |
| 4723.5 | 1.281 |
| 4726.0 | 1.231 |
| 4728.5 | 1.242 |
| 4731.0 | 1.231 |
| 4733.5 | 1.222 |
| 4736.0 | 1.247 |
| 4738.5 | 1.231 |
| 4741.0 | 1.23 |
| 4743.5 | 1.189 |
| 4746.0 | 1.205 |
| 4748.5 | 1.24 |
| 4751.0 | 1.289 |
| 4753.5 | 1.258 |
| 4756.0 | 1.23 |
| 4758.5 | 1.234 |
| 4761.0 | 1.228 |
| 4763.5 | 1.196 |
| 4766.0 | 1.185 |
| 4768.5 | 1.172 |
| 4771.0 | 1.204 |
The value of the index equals 1.0 Angstrom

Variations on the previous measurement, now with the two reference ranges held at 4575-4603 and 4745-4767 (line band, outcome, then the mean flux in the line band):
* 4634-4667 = 0.3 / 1.23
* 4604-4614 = 0.4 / 1.19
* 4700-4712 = 0.1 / 1.23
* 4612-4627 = 0.1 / 1.24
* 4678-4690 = -0.3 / 1.27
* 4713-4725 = -0.3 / 1.26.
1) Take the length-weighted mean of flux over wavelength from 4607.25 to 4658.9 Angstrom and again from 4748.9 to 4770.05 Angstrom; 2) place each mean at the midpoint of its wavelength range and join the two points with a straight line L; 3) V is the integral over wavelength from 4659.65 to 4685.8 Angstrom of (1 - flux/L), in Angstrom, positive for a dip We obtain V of 0.4 Angstrom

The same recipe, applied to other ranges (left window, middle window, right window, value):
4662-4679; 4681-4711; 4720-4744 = -0.7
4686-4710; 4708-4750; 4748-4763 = 0.3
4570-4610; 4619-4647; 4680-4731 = -0.4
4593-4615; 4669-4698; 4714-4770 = -0.3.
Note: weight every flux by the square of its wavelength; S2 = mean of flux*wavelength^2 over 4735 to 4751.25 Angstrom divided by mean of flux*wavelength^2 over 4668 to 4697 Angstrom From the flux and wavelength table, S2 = 1.02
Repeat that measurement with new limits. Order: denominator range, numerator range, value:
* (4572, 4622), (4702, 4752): 1.06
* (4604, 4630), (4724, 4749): 1.05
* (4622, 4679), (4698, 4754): 1.04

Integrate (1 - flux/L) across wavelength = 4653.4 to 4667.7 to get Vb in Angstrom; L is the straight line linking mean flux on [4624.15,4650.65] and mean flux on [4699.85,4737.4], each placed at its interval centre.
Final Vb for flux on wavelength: 0.5 Angstrom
